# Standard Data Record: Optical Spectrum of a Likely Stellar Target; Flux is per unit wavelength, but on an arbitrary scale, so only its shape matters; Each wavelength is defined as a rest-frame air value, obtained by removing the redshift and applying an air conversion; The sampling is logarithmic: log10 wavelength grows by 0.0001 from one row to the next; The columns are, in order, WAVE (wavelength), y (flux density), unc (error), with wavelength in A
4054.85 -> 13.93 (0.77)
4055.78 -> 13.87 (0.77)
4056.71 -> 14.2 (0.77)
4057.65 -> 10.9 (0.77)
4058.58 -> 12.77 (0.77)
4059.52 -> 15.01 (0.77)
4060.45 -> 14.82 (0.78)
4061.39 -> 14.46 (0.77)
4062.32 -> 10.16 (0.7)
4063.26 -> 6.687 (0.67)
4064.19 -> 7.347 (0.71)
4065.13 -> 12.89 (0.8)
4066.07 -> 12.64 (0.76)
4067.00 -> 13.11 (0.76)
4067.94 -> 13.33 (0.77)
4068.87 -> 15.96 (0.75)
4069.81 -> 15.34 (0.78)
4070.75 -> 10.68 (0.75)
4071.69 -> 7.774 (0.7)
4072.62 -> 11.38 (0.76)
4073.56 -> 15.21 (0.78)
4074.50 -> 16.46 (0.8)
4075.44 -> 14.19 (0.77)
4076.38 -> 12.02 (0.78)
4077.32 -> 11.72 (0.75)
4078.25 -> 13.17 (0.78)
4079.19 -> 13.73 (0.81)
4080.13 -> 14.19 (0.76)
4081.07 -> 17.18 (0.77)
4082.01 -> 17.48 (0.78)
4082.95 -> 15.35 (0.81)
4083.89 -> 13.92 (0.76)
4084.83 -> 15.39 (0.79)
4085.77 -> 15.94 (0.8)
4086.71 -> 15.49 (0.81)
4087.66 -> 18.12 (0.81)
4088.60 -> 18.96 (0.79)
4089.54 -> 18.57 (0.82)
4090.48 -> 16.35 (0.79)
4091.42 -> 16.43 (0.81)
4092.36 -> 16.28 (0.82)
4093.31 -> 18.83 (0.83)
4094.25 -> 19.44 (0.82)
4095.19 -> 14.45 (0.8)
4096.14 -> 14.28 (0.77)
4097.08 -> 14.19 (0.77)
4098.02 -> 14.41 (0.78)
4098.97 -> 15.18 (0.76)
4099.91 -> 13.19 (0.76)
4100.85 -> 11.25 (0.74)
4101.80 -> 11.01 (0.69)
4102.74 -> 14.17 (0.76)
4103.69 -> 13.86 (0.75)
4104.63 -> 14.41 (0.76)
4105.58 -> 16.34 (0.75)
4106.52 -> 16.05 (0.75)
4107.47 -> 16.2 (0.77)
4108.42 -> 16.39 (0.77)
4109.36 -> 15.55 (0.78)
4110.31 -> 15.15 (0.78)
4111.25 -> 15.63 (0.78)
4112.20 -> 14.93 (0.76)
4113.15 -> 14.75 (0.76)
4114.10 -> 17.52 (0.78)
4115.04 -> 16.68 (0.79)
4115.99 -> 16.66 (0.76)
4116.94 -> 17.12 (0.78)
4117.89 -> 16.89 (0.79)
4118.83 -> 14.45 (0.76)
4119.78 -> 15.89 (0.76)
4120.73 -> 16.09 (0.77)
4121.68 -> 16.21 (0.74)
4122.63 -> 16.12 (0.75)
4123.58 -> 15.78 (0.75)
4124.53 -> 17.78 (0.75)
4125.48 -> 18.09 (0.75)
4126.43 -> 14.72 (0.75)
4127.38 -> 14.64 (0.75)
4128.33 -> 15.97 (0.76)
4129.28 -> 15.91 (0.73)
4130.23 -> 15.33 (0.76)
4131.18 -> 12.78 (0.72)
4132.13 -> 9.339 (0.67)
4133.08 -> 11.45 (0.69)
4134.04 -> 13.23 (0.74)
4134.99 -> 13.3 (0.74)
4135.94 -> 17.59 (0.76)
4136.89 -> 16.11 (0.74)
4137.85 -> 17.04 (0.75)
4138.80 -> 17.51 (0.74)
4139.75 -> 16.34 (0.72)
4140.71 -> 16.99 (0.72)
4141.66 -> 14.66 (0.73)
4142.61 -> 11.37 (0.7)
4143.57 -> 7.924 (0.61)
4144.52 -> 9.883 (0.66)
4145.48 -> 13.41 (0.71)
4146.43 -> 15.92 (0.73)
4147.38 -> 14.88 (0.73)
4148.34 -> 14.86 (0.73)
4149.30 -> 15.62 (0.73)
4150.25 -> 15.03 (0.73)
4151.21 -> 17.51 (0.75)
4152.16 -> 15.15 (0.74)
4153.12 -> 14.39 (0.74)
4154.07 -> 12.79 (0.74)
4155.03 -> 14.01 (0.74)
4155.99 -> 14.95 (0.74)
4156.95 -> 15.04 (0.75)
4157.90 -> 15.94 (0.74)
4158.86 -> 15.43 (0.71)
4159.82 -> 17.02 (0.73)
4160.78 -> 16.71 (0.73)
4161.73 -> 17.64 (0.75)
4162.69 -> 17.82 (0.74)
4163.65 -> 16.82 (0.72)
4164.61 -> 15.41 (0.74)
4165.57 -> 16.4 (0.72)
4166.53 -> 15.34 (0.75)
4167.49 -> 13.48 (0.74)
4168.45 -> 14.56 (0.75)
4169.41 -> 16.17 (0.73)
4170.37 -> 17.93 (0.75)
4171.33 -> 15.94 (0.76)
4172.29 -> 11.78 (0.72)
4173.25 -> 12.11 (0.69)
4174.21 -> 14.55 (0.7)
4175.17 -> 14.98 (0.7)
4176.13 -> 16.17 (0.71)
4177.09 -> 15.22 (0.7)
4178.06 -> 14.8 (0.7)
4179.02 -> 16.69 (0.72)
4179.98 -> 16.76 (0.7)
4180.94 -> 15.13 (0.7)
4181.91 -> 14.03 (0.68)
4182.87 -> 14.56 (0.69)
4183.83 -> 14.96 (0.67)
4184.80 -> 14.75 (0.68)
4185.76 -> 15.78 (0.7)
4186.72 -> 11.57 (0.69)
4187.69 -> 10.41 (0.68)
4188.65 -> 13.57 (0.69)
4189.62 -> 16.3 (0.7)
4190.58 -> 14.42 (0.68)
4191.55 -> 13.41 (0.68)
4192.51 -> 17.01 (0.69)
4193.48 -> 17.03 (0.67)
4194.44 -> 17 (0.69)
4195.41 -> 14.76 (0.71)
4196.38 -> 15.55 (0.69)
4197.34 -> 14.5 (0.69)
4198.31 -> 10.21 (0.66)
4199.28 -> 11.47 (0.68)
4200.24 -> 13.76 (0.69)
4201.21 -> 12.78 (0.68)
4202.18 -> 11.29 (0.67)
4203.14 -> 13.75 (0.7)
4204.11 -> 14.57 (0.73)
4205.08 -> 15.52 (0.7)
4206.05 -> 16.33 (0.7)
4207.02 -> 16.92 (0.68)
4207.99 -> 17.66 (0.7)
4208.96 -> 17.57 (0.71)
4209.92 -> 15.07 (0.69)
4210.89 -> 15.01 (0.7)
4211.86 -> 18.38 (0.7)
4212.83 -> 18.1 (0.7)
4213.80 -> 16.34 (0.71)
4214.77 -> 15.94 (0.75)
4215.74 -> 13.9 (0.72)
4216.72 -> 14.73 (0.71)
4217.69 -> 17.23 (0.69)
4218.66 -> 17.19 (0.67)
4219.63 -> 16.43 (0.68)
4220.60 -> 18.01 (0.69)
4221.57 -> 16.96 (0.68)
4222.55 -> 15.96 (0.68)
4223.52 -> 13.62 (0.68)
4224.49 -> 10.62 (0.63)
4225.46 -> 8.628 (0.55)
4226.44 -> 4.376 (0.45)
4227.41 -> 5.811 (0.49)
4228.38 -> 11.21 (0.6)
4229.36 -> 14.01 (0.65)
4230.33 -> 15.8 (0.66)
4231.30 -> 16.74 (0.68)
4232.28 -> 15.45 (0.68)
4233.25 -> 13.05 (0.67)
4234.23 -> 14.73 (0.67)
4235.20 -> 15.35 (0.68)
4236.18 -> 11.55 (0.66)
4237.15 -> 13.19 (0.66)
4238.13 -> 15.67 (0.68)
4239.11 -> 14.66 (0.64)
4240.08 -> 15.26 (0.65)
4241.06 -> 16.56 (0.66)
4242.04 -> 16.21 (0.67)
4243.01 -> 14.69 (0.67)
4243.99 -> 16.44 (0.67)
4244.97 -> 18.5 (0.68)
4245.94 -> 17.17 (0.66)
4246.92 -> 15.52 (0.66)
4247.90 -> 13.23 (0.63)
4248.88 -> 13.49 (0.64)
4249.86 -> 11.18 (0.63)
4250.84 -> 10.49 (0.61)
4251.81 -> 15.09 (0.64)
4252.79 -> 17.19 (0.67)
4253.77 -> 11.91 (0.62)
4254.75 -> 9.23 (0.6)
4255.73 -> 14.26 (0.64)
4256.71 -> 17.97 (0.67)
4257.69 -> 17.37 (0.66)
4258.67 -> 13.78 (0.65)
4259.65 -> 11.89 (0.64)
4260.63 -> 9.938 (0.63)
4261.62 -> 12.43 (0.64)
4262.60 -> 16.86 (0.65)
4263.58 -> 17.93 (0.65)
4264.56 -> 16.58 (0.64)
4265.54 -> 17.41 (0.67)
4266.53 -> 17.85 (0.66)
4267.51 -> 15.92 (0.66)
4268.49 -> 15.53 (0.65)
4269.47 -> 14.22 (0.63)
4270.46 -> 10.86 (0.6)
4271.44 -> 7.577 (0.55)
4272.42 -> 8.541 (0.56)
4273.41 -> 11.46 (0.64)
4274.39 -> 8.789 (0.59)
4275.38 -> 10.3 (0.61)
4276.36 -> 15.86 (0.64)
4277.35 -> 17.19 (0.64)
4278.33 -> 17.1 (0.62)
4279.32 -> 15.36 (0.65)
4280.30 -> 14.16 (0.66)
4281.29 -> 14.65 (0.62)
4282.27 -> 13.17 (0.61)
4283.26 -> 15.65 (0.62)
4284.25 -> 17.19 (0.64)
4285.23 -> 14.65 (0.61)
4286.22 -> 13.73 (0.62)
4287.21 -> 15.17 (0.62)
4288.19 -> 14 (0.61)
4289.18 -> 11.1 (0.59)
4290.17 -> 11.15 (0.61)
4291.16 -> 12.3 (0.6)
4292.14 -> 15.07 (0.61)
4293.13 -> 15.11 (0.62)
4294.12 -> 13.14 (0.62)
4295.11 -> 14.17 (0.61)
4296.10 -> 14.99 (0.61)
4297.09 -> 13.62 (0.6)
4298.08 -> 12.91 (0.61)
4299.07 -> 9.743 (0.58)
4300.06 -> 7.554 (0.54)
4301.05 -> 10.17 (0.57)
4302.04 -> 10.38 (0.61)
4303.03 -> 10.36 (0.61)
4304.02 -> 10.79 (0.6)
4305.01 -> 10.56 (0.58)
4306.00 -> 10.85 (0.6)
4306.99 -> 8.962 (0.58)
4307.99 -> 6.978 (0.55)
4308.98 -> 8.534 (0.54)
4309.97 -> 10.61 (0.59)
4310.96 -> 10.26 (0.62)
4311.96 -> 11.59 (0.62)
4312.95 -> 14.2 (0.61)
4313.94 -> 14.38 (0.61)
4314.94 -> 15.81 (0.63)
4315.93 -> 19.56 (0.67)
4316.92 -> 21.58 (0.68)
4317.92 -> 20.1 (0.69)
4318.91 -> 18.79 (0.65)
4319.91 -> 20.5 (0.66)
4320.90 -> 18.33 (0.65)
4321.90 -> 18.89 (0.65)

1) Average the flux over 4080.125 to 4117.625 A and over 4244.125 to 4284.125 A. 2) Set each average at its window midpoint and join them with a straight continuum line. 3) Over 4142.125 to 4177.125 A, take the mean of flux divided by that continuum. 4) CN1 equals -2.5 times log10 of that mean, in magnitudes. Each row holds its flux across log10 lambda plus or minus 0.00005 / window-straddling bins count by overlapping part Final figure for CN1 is 0.018 mag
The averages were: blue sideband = 15.7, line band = 14.9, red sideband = 14.1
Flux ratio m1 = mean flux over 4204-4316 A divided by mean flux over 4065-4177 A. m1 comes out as 0.9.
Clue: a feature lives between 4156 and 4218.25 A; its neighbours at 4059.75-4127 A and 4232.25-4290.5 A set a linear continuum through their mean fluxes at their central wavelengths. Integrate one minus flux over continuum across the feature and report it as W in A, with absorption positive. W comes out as -3.0 A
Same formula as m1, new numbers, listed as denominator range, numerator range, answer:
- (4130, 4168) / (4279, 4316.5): 0.86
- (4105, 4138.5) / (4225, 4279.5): 0.89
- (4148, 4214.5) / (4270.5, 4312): 0.81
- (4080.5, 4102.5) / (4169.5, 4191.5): 0.93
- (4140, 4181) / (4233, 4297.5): 0.95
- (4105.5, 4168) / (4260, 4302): 0.89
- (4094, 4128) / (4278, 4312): 0.81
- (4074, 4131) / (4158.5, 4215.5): 0.98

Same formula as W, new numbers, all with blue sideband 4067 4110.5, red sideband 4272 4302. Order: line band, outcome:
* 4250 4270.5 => -1.7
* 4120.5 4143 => -1.0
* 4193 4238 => -2.0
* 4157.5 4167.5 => -1.4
